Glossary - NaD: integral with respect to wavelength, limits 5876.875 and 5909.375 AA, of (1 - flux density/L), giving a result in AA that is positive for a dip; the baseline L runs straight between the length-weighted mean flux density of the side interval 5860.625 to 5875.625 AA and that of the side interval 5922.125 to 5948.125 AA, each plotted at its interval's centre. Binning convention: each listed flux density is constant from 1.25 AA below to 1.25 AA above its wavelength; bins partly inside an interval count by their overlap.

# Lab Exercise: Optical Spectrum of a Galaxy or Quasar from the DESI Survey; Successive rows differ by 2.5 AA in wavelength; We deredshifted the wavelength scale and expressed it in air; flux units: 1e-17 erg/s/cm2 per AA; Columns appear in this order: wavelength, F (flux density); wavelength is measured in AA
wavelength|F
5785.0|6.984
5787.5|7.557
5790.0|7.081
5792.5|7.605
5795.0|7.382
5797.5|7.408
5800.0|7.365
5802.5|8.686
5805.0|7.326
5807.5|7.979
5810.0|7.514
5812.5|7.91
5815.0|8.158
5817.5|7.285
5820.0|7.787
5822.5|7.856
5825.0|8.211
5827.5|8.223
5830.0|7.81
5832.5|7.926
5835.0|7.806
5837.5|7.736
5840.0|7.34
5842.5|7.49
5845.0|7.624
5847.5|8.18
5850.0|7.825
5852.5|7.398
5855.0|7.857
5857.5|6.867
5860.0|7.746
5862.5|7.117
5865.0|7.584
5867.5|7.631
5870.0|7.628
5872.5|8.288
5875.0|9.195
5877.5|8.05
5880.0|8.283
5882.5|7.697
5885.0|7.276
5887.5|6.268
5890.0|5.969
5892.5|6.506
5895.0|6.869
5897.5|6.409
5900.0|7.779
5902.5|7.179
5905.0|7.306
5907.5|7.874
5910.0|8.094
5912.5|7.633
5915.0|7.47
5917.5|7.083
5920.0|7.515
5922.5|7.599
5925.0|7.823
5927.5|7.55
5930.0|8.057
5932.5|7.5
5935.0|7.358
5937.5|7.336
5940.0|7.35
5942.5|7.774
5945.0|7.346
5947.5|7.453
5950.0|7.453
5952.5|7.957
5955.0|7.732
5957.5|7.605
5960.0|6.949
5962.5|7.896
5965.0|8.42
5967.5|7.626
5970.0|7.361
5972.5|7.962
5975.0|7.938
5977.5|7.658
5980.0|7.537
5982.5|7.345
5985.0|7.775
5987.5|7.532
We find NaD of 2.3 AA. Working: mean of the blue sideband 7.85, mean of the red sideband 7.56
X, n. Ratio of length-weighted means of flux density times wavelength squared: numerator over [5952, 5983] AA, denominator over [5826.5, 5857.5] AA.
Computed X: 1.0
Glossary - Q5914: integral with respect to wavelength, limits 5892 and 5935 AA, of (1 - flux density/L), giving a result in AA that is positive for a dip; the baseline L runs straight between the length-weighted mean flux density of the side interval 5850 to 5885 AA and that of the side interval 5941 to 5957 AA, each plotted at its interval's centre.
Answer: 1.4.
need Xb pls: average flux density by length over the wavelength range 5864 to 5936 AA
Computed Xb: 7.5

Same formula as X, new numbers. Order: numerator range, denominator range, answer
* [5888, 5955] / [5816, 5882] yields 0.97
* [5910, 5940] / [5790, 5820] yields 1.03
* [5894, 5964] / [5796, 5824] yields 1.01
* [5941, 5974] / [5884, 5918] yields 1.10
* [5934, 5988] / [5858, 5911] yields 1.05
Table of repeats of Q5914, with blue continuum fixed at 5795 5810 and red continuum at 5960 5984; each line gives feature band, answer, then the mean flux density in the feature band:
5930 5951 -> 0.6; 7.48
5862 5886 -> -0.6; 7.9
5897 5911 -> 0.4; 7.48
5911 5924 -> 0.4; 7.48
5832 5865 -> 0.4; 7.6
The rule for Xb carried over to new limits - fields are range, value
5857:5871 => 7.46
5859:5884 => 7.92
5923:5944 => 7.59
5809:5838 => 7.86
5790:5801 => 7.4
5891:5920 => 7.29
